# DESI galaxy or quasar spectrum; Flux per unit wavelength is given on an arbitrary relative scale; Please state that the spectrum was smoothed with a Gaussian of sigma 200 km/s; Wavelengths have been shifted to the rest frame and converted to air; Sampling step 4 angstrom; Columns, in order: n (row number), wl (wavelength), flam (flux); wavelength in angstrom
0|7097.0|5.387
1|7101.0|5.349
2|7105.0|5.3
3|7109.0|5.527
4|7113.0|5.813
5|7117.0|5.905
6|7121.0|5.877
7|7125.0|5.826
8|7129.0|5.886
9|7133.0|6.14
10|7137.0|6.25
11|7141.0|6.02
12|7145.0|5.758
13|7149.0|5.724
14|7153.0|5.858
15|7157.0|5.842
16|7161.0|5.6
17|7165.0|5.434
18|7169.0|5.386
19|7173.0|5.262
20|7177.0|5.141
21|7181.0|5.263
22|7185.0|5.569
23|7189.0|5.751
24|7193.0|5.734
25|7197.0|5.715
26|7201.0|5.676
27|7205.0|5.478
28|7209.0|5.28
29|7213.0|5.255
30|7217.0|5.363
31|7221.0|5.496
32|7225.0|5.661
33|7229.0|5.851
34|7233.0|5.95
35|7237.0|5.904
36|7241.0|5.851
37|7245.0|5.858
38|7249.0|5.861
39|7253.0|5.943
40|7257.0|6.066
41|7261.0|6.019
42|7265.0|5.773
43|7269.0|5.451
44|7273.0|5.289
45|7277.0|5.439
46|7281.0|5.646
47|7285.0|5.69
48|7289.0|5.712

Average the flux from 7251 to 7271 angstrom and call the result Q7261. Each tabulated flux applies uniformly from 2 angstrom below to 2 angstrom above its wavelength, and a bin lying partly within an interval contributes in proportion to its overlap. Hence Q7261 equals 5.85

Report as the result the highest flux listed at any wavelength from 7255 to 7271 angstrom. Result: 6.066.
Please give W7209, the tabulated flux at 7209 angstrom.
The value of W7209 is 5.28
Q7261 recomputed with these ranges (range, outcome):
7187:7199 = 5.73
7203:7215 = 5.34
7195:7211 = 5.54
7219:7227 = 5.58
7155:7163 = 5.72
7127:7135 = 6.01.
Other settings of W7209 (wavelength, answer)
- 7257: 6.066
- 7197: 5.715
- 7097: 5.387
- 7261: 6.019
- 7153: 5.858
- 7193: 5.734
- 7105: 5.3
